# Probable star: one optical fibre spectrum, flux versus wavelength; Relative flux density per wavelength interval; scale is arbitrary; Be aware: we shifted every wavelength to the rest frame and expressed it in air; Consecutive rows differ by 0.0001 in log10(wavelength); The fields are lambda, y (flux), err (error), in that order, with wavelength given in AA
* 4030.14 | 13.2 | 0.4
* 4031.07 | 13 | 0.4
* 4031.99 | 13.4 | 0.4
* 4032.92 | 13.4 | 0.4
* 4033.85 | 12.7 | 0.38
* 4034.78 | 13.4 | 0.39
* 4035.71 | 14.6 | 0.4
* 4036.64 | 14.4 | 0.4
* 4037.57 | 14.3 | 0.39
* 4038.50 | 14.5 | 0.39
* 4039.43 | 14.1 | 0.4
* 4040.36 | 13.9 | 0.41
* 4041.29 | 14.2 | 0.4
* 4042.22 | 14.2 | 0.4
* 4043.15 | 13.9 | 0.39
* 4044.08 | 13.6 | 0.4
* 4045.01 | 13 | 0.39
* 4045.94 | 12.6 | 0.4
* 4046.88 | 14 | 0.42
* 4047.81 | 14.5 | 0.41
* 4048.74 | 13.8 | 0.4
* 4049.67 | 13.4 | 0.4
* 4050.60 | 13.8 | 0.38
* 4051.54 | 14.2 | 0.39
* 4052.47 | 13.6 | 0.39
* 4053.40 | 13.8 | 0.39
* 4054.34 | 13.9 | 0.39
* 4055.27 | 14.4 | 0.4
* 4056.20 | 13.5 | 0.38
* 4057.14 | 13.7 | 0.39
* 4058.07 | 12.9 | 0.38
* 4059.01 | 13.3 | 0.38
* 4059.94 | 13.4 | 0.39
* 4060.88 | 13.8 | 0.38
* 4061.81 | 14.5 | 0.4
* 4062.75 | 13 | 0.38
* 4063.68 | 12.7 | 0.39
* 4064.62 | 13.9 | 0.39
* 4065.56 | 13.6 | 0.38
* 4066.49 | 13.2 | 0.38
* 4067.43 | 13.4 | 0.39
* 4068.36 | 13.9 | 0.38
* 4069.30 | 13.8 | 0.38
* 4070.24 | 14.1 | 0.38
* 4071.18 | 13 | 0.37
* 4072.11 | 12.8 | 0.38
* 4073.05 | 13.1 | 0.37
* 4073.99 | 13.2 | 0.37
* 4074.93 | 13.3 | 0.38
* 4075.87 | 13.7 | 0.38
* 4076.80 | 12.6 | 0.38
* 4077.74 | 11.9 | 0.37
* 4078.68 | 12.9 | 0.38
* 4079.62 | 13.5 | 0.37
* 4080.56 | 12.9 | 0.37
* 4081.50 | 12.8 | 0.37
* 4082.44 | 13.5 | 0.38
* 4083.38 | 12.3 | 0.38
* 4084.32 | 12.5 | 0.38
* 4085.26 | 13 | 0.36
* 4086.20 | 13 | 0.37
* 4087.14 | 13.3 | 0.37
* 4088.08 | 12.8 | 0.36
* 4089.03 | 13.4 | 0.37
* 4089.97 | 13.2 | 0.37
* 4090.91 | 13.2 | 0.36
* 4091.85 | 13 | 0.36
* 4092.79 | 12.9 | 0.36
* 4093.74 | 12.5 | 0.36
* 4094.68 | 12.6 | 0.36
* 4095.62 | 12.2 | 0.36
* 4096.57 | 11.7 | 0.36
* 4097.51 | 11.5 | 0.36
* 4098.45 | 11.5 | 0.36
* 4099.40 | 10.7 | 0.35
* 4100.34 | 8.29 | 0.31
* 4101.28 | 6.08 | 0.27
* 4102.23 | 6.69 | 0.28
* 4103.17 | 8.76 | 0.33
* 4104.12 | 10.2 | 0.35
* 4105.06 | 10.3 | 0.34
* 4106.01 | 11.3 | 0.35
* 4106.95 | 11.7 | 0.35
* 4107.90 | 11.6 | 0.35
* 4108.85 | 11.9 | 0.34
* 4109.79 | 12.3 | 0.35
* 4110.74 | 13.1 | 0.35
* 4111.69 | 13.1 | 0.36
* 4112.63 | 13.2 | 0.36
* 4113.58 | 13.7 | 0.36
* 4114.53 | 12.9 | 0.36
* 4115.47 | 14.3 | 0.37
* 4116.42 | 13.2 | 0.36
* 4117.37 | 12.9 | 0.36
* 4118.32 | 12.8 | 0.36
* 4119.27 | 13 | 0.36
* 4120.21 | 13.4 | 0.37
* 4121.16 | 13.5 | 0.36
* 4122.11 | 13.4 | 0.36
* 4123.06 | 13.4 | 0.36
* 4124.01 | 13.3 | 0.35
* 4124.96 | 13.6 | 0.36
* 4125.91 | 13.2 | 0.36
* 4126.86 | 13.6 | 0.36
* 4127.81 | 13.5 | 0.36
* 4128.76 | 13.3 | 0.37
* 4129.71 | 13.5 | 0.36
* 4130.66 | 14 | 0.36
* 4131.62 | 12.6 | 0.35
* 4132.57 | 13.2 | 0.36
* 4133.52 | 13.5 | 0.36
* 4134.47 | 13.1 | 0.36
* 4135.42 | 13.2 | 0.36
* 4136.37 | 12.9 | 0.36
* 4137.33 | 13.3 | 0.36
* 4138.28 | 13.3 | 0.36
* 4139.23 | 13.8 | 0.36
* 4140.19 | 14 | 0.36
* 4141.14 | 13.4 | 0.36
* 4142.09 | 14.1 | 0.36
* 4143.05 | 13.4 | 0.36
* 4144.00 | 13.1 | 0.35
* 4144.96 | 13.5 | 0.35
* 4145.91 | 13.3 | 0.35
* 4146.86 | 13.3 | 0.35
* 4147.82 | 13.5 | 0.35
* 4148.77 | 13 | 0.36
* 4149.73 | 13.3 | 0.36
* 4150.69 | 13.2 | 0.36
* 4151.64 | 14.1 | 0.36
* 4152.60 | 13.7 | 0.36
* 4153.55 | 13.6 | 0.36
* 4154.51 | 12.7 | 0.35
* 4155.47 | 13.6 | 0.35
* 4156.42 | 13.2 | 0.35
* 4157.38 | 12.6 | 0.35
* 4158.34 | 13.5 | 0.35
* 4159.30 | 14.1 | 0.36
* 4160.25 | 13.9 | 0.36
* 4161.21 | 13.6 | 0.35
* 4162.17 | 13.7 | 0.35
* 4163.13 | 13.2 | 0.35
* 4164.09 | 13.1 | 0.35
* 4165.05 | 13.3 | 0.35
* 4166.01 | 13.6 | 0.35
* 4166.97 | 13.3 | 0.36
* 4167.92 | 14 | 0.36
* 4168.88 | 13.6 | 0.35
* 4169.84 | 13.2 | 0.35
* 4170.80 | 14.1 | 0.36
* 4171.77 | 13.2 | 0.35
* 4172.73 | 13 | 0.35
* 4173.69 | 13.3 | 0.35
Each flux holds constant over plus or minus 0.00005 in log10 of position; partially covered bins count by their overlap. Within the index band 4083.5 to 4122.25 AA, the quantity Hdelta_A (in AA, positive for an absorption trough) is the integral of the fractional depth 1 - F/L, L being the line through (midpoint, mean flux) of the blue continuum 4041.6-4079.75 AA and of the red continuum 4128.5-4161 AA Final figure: 4.0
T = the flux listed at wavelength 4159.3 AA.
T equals 14.1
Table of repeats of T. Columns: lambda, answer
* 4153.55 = 13.6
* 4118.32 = 12.8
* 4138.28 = 13.3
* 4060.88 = 13.8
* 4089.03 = 13.4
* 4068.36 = 13.9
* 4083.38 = 12.3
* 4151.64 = 14.1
